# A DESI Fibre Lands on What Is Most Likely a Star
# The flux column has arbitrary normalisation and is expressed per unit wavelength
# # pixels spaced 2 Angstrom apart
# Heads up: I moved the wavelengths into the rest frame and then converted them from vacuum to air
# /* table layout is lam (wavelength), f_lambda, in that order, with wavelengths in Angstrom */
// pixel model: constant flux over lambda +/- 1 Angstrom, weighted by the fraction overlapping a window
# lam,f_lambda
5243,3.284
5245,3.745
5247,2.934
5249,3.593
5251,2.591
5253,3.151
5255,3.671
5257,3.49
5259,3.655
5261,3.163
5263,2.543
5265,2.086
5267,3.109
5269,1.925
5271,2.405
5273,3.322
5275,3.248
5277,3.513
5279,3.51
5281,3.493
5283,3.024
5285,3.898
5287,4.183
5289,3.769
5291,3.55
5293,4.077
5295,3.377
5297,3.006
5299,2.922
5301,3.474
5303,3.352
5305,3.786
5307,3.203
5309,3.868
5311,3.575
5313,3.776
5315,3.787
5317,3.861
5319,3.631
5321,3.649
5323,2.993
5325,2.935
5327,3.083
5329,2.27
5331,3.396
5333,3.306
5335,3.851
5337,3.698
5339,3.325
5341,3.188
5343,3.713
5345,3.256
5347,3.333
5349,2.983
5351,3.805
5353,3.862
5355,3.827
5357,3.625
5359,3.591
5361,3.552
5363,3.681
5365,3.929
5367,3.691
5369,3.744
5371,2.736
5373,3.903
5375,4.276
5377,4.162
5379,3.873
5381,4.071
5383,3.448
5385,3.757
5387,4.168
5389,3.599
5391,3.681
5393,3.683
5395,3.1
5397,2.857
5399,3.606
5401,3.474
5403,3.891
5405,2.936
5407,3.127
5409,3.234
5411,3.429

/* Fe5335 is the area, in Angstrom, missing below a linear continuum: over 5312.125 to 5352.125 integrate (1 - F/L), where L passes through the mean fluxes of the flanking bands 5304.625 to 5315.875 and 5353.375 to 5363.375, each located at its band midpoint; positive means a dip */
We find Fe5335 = 2.9 Angstrom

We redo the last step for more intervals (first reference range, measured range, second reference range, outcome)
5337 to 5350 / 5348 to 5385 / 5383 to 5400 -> -2.95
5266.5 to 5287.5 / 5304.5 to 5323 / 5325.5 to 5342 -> -2.28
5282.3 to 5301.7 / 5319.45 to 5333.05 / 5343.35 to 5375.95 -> 1.82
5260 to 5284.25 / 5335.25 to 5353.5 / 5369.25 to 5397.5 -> -0.22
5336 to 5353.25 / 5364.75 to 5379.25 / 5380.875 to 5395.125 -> -0.68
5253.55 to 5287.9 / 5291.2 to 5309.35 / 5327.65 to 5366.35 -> -0.77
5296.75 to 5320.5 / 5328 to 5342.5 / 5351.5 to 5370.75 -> 1.24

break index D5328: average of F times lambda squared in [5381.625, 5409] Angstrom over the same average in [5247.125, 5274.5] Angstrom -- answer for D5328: 1.23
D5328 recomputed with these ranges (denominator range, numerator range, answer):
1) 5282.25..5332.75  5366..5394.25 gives 1.12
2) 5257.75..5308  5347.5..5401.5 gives 1.16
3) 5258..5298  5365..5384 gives 1.21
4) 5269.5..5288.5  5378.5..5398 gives 1.12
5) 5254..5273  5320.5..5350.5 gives 1.15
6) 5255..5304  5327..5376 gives 1.11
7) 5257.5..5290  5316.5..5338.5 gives 1.06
